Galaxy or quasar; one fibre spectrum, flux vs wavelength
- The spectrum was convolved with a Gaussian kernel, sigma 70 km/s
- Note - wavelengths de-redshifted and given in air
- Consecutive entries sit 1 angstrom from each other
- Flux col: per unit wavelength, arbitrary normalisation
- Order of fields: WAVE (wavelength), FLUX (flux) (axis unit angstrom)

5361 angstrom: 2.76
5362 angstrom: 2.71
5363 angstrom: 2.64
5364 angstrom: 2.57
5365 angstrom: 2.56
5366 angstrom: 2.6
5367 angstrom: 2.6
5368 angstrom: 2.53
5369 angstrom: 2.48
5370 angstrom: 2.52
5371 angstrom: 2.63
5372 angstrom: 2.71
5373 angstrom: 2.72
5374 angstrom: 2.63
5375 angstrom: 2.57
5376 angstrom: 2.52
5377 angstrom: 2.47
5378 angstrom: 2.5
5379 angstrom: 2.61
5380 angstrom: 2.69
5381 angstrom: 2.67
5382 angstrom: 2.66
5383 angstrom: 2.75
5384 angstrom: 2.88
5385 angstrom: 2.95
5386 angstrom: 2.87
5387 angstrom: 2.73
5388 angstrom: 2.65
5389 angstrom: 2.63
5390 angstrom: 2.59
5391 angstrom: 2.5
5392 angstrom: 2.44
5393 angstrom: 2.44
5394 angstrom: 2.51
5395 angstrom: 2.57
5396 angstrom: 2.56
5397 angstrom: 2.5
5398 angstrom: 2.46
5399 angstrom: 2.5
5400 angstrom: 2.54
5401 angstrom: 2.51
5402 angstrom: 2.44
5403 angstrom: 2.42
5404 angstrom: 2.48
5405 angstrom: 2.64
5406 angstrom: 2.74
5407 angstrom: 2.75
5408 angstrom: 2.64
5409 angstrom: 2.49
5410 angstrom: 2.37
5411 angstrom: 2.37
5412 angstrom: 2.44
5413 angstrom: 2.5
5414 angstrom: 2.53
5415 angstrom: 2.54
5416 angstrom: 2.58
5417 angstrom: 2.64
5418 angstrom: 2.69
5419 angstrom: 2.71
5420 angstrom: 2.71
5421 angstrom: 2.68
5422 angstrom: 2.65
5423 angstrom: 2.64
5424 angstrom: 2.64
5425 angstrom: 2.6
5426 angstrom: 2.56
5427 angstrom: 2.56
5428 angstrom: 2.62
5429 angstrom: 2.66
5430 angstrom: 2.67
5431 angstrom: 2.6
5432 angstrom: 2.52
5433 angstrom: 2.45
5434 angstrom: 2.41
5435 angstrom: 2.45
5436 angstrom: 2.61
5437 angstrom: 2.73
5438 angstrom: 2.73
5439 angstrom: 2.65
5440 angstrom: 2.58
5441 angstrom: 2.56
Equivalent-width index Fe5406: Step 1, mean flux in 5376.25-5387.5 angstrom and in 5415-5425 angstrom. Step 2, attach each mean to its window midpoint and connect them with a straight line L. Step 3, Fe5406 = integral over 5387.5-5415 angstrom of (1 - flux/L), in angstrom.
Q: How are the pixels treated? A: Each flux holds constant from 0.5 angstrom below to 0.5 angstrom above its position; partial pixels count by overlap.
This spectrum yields 1.5 angstrom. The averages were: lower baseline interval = 2.7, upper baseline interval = 2.65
